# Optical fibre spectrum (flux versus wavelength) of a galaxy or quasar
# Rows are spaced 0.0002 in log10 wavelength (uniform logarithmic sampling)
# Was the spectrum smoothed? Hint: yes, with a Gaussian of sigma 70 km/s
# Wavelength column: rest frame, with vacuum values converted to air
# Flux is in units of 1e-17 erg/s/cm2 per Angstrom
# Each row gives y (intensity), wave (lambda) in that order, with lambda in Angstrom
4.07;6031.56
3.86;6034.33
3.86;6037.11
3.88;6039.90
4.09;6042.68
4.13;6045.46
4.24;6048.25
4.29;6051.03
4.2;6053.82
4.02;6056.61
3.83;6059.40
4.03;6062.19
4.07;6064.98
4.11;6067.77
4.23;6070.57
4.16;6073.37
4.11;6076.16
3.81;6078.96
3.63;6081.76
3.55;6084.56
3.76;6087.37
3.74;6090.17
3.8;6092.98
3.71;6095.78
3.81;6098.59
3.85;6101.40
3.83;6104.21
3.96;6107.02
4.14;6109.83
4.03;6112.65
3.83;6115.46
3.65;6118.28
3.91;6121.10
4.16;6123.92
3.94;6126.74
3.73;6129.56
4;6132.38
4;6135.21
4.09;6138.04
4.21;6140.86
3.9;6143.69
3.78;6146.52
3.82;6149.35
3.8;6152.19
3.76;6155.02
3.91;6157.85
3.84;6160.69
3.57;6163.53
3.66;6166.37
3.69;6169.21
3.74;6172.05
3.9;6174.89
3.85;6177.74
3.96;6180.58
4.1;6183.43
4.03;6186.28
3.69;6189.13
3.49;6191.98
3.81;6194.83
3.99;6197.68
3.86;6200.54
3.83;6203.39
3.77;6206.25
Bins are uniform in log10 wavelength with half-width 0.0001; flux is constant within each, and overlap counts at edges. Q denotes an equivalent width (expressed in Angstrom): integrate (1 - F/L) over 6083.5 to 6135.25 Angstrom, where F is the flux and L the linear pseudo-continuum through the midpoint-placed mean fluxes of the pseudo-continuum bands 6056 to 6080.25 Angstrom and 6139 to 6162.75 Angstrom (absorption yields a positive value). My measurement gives 1.3 Angstrom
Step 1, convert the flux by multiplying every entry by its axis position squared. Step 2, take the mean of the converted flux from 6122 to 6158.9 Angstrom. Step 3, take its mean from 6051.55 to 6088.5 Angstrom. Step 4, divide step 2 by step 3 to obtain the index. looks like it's 1.0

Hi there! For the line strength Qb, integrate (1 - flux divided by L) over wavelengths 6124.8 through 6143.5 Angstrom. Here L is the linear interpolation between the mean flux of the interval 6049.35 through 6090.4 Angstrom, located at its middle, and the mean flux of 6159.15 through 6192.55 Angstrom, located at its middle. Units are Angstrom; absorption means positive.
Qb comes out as -0.6 Angstrom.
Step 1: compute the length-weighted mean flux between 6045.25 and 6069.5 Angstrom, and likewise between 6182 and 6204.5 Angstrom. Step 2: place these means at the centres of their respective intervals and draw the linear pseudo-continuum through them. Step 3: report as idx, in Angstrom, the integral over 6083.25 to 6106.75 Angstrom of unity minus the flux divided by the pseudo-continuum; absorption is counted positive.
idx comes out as 1.5 Angstrom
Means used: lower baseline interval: 4.1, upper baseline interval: 3.85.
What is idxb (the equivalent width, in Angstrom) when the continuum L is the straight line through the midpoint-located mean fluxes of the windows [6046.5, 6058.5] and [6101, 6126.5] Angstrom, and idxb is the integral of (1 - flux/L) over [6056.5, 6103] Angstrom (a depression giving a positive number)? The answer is 1.99 Angstrom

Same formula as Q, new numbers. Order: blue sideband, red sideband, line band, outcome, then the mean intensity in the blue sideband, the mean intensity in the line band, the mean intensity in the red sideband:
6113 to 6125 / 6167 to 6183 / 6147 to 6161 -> 0.1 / 3.89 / 3.82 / 3.84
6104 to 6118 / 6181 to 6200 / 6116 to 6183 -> 0.6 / 3.94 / 3.87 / 3.86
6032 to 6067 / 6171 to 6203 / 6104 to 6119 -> 0.1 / 4.04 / 3.92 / 3.86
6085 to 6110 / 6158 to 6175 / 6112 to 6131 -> -0.5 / 3.82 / 3.89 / 3.73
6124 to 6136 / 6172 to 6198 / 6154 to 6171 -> 0.7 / 3.94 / 3.74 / 3.86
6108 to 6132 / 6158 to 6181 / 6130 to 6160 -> -0.5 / 3.93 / 3.92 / 3.78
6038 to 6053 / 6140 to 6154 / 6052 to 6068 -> 0.2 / 4.12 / 4.05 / 3.88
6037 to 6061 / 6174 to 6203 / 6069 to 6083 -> 0.1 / 4.07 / 3.99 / 3.87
